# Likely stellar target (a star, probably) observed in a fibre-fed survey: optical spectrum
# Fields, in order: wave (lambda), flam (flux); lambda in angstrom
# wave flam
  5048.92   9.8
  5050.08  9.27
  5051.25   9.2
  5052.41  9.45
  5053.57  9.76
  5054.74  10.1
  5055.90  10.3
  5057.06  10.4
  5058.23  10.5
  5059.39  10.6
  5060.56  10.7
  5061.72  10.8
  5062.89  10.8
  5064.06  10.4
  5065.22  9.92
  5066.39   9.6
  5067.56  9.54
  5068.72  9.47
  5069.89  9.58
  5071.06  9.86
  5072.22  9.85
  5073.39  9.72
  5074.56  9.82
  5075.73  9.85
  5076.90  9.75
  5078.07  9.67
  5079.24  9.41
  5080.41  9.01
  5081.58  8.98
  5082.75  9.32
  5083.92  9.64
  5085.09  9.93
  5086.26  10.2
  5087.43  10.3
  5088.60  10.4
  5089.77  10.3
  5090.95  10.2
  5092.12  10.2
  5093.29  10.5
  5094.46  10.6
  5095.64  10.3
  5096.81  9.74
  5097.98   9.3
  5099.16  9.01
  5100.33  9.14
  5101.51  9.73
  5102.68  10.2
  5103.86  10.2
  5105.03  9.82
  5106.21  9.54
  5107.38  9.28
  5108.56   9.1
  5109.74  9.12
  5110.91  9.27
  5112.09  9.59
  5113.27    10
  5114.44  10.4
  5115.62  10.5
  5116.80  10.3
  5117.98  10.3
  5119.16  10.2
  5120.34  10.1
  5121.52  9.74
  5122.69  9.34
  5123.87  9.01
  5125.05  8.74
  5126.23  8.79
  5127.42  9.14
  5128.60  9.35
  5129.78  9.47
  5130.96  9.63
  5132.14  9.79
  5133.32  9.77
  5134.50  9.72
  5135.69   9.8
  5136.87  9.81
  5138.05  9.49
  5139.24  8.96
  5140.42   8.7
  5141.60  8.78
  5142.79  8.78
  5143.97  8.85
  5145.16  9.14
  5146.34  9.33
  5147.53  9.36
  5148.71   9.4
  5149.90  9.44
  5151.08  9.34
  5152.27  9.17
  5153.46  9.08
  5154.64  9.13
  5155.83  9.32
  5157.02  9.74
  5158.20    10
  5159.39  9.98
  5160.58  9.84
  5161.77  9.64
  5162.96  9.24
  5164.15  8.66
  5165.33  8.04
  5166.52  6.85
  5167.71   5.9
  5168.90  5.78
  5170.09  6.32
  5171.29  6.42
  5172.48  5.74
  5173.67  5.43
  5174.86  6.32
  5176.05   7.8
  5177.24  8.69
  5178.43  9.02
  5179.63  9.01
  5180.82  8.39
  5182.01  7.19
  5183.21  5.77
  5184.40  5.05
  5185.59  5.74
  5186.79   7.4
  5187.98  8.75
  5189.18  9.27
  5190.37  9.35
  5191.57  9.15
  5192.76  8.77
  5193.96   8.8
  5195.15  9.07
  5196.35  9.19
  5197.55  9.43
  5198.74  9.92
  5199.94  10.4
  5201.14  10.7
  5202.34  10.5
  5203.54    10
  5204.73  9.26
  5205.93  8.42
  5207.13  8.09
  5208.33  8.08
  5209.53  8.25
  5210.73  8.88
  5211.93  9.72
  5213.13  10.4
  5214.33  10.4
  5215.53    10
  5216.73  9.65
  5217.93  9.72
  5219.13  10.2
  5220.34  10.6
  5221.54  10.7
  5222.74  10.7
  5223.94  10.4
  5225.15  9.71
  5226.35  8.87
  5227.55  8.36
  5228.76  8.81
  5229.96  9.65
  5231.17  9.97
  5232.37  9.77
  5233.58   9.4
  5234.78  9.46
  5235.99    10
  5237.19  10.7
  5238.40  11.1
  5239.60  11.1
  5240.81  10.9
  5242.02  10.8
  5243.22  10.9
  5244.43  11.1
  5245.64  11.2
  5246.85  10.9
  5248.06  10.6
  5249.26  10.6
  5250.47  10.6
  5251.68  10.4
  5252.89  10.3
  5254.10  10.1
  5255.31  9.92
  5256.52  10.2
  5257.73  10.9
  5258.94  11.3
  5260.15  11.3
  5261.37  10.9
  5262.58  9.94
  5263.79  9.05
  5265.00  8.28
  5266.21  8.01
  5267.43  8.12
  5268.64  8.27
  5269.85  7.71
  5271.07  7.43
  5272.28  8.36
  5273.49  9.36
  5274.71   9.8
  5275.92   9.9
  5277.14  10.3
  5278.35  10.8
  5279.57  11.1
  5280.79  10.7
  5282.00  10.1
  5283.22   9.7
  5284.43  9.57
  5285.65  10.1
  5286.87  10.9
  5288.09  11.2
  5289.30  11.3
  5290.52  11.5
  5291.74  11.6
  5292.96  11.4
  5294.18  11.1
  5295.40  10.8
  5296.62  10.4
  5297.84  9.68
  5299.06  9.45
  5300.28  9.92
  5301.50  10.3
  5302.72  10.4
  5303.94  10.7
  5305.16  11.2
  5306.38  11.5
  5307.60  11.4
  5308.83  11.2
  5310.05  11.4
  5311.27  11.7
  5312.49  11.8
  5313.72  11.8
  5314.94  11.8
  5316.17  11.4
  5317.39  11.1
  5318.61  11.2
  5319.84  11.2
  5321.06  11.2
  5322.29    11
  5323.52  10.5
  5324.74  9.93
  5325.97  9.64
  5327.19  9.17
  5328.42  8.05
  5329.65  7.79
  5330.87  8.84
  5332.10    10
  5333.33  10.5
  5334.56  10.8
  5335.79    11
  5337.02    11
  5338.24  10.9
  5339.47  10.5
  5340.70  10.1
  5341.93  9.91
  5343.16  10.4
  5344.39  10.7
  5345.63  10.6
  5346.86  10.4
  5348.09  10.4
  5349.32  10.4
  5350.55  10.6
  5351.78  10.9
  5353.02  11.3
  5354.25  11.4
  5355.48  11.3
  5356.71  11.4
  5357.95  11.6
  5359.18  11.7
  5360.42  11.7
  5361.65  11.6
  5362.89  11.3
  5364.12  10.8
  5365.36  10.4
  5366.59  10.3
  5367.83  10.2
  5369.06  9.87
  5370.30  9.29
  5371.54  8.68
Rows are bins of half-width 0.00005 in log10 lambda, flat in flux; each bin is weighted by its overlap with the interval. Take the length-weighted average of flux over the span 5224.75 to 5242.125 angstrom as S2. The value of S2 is 9.88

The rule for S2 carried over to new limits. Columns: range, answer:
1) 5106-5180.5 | 8.95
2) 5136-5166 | 9.25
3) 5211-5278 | 9.94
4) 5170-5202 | 8.09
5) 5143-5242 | 8.97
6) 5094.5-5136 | 9.65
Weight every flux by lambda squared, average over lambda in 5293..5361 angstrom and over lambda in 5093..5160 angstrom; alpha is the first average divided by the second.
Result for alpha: 1.21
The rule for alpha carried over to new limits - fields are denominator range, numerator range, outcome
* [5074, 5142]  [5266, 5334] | 1.14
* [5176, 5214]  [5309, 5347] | 1.27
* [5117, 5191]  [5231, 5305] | 1.24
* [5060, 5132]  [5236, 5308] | 1.13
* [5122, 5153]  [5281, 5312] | 1.23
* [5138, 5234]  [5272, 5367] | 1.27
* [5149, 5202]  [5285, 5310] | 1.36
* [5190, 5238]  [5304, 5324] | 1.23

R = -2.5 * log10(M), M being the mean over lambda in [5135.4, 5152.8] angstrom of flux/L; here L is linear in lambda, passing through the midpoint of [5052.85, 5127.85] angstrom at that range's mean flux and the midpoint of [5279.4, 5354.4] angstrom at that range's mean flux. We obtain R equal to 0.09 mag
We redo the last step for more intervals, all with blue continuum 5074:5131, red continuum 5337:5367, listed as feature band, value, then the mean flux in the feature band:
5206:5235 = 0.078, 9.55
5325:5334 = 0.173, 9.18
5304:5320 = -0.072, 11.4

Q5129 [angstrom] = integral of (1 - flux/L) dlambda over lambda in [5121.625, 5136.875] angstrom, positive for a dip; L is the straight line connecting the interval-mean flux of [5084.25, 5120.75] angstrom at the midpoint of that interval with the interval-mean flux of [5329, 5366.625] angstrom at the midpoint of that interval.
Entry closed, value 0.9 angstrom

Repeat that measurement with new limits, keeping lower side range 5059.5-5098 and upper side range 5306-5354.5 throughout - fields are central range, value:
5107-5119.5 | 0.3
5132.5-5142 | 0.7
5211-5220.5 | 0.3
